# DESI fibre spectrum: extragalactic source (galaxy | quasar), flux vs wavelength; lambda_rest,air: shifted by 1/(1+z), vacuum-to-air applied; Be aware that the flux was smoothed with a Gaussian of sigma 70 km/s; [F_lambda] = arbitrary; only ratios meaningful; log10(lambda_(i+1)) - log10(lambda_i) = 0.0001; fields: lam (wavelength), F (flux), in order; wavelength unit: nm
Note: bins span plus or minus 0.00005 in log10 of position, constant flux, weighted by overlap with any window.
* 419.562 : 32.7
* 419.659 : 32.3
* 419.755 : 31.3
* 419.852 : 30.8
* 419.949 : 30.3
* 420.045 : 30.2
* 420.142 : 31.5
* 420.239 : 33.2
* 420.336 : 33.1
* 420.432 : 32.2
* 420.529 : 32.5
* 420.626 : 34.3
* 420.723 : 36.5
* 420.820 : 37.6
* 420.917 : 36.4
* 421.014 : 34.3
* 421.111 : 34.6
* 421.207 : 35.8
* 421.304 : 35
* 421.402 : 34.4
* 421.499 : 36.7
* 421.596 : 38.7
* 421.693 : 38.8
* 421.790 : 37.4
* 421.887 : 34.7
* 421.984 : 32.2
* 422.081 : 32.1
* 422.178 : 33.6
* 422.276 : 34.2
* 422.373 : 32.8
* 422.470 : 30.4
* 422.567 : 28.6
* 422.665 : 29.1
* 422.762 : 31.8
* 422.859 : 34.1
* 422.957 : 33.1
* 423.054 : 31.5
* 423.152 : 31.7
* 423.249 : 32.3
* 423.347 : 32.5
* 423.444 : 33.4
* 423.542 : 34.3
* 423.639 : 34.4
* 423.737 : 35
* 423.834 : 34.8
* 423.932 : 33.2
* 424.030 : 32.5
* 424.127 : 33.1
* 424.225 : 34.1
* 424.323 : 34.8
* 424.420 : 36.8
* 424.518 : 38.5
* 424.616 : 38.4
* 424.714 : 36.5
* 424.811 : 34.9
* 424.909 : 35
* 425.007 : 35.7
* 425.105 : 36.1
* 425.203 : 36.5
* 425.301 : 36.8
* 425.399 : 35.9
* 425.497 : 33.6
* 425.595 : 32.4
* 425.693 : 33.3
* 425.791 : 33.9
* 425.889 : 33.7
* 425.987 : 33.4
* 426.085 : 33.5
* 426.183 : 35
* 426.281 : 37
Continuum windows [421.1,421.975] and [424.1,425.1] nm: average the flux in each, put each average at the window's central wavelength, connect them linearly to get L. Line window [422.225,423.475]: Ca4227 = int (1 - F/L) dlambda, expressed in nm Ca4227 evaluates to 0.14 nm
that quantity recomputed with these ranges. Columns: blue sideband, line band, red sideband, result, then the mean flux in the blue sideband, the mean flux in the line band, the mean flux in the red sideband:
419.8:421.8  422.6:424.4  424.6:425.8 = 0.094 nm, 34.4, 33.1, 35.3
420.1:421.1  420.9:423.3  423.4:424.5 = 0.036 nm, 34.2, 33.7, 34.3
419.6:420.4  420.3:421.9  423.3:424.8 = -0.148 nm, 31.6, 35.5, 34.8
